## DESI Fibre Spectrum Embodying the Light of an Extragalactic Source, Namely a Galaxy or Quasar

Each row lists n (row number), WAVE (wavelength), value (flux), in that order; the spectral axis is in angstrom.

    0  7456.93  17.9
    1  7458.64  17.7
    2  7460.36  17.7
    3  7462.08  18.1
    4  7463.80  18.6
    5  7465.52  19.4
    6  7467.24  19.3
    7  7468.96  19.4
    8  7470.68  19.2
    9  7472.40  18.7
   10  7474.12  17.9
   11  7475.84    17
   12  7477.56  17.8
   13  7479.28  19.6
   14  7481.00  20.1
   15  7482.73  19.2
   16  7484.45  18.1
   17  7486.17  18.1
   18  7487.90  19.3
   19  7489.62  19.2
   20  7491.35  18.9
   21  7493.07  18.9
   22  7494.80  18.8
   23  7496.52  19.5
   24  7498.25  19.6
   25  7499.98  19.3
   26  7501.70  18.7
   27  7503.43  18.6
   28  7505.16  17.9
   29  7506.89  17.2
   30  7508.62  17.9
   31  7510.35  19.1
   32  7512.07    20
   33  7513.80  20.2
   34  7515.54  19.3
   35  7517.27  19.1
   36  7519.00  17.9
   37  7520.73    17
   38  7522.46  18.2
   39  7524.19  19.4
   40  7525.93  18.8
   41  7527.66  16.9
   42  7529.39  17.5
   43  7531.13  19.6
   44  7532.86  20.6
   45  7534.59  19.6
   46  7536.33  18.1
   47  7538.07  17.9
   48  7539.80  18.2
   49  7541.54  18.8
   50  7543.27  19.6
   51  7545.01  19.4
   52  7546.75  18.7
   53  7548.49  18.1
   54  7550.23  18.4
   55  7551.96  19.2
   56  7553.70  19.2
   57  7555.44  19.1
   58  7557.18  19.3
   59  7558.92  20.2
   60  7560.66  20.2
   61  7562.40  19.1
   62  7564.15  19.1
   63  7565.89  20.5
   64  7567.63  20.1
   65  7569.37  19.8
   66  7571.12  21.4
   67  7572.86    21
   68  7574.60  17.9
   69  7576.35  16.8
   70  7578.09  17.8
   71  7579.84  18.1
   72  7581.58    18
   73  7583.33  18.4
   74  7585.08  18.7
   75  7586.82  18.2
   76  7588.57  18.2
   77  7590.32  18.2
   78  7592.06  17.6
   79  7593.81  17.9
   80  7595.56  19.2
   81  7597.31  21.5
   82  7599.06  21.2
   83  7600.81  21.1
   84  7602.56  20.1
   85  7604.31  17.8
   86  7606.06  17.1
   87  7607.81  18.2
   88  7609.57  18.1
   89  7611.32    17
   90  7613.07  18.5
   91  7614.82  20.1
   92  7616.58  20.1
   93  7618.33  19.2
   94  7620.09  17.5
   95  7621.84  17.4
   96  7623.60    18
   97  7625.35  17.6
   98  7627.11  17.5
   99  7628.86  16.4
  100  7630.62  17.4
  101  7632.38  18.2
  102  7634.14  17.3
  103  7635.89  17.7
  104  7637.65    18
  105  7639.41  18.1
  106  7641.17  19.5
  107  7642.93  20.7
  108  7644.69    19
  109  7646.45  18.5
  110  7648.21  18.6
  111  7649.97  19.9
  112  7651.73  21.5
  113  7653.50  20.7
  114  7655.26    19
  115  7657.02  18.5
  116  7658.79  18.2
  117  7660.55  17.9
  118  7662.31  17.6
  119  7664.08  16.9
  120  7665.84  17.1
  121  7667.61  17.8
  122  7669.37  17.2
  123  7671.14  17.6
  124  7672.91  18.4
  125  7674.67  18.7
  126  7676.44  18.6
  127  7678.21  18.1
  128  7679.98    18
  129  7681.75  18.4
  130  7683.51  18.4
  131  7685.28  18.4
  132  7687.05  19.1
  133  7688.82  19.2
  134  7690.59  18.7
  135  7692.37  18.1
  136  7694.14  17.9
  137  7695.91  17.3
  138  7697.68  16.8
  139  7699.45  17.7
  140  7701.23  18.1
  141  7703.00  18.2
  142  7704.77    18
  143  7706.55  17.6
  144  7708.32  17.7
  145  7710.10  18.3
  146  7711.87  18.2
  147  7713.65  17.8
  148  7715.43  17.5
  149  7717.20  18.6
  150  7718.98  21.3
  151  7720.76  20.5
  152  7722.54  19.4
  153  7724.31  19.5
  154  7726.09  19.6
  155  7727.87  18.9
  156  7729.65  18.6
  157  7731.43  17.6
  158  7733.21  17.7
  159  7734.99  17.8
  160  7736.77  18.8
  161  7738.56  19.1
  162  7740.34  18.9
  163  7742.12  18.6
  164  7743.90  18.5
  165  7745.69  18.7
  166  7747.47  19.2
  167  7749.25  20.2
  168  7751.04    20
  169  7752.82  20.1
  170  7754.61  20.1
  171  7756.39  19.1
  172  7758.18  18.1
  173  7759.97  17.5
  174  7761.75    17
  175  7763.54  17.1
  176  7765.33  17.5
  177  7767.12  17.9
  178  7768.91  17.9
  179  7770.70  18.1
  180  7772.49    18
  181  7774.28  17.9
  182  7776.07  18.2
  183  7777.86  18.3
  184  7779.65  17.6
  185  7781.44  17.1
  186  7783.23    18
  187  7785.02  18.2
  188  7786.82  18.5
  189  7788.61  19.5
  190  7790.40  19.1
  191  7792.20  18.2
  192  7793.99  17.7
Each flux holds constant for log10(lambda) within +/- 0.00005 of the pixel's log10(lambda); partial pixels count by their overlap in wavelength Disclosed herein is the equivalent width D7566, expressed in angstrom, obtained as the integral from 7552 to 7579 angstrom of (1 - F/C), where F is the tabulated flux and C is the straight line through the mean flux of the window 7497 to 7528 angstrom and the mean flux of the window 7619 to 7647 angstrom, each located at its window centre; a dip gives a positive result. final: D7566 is -1.5 angstrom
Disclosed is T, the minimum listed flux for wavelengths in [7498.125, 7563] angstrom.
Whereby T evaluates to 16.9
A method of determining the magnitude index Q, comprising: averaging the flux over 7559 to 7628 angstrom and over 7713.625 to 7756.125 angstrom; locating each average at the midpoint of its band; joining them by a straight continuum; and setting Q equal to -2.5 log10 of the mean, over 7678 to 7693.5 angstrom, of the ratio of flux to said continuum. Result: 0.03 mag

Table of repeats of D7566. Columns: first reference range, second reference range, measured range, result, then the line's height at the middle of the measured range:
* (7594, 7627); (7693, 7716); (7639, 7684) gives -0.8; 18.3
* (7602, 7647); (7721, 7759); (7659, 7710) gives 1.8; 18.6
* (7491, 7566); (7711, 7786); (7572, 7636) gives 1.2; 18.8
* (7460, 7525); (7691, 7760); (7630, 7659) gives -0.4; 18.7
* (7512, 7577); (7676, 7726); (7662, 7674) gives 0.7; 18.6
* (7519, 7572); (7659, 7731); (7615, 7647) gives 0.6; 18.6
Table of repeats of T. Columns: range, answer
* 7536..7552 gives 17.9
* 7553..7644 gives 16.4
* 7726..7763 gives 17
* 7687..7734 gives 16.8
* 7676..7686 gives 18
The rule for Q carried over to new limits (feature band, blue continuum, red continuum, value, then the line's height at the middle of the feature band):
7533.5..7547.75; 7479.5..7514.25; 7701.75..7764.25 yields 0.004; 18.9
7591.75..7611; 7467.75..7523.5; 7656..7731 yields -0.031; 18.5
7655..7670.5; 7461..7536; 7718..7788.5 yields 0.054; 18.7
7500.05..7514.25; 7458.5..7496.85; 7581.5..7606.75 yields 0.004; 18.8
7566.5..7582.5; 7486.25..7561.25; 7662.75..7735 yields -0.019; 18.7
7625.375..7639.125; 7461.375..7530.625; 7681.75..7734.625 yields 0.060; 18.5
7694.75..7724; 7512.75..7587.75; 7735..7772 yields 0.019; 18.7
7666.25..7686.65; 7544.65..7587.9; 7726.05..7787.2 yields 0.031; 18.7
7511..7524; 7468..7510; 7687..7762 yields -0.009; 18.7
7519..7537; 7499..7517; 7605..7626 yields 0.010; 18.7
